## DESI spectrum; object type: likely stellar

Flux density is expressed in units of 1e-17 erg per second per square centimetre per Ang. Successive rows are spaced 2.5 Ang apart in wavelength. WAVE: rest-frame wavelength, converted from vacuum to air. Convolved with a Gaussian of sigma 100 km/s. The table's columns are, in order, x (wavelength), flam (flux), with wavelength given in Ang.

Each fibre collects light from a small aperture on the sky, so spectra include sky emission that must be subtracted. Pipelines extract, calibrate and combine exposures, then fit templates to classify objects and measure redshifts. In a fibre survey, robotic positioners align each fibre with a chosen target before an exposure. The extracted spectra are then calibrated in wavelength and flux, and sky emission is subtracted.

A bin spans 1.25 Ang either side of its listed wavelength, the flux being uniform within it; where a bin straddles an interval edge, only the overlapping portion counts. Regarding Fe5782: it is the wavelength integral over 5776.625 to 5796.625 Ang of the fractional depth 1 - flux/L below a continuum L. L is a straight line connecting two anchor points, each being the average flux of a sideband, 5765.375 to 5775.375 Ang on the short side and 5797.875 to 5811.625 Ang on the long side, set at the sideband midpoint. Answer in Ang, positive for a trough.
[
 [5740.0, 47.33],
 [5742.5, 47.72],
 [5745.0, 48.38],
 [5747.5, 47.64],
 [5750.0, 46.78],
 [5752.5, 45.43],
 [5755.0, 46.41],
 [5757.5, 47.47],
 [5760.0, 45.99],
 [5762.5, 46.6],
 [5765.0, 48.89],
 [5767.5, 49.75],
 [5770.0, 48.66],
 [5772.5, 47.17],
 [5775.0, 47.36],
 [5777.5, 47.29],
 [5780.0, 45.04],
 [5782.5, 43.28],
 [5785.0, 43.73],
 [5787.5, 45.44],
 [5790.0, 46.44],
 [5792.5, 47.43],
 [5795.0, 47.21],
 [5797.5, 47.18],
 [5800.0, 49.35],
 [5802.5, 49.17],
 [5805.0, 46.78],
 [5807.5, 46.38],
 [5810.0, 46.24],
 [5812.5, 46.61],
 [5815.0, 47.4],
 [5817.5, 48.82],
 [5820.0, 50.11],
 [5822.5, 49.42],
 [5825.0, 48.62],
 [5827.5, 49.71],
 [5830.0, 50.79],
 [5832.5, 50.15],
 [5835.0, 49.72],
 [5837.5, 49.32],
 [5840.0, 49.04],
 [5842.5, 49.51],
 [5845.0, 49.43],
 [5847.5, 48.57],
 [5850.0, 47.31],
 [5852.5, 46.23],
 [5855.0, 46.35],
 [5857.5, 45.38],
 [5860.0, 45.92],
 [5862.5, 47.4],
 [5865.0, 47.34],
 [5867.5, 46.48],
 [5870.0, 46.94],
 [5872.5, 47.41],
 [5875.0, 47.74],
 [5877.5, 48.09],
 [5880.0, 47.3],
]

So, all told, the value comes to 0.9 Ang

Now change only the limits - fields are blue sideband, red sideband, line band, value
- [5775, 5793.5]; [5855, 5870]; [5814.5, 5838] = -1.7 Ang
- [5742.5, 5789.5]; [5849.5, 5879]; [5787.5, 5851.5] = -2.1 Ang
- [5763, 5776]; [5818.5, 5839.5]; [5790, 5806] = 0.4 Ang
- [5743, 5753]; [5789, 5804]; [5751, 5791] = 0.8 Ang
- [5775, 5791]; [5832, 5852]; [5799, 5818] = -0.2 Ang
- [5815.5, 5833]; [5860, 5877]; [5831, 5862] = 0.2 Ang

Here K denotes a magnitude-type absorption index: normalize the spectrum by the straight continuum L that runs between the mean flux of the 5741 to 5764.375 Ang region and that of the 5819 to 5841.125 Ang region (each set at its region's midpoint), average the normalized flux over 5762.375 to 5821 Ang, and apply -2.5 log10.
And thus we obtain 0.03 mag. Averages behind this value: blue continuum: 47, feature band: 47.2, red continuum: 49.7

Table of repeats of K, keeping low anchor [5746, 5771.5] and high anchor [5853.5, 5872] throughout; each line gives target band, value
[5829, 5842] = -0.07 mag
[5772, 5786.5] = 0.04 mag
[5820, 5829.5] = -0.06 mag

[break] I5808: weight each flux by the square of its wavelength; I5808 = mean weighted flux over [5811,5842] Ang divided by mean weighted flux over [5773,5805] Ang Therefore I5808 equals 1.07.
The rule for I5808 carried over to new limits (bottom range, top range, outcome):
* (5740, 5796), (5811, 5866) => 1.06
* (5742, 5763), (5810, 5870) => 1.06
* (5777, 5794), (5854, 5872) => 1.05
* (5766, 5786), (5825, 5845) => 1.09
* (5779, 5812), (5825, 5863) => 1.06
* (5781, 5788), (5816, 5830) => 1.14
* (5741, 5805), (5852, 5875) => 1.02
